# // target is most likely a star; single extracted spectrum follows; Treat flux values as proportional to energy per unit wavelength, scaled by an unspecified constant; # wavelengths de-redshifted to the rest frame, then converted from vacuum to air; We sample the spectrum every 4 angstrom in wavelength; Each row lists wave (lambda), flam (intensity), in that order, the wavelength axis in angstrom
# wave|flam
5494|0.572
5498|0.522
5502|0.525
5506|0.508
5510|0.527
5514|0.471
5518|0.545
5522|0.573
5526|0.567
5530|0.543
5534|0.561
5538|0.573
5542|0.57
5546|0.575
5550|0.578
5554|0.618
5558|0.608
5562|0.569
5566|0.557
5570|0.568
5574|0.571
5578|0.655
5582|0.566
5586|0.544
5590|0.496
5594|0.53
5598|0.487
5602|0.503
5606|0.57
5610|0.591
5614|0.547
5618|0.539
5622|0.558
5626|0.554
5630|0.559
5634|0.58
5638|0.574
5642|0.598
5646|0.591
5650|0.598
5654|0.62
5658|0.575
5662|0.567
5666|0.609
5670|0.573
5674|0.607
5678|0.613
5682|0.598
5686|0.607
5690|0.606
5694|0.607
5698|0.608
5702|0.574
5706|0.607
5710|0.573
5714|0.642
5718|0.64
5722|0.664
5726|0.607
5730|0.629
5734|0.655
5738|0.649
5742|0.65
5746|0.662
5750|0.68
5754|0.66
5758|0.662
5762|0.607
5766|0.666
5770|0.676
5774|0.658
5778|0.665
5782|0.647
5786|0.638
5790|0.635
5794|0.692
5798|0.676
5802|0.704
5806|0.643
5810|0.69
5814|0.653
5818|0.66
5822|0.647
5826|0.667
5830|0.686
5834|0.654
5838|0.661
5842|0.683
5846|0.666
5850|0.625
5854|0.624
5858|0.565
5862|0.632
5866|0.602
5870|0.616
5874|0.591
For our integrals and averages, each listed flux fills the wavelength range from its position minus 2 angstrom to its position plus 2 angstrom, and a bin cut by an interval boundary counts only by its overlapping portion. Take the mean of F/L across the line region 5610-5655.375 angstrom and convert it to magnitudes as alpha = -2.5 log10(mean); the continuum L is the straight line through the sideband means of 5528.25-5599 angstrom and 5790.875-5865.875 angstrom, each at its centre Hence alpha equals 0.028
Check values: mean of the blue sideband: 0.566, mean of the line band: 0.574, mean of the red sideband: 0.655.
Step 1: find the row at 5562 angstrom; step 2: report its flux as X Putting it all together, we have 0.569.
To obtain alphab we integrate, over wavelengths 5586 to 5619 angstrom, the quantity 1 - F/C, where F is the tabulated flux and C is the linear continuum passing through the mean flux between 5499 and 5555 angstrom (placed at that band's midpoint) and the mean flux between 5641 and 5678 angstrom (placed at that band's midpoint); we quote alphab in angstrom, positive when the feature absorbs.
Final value 2.4 angstrom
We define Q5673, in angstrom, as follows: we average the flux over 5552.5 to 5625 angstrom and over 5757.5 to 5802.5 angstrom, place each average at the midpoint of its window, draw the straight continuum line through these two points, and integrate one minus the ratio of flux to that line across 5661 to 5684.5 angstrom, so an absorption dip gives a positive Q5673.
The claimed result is 0.28 angstrom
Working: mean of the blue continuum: 0.559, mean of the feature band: 0.596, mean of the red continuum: 0.659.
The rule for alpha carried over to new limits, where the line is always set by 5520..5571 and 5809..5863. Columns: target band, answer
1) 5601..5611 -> 0.064 mag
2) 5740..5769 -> -0.046 mag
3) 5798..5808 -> -0.053 mag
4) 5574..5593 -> 0.038 mag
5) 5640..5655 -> 0.001 mag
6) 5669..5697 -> 0.013 mag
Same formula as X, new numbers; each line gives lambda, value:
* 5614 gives 0.547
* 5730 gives 0.629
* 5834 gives 0.654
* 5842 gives 0.683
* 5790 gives 0.635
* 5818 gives 0.66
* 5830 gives 0.686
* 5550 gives 0.578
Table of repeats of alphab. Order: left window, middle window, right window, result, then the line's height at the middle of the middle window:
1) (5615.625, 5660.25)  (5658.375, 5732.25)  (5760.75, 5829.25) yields 0.1 angstrom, 0.608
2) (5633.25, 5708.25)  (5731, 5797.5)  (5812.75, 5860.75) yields -3.3 angstrom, 0.626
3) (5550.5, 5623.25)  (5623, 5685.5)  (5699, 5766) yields 0.8 angstrom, 0.595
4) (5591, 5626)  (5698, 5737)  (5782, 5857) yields -1.2 angstrom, 0.602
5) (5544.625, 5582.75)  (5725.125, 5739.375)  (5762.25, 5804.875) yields 0.2 angstrom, 0.645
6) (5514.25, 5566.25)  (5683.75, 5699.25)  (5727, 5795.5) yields 0.5 angstrom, 0.627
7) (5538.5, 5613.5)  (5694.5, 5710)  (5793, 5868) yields 0.4 angstrom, 0.609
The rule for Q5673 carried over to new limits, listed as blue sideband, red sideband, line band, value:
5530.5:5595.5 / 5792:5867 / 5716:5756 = -1.5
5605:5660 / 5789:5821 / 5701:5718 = 0.3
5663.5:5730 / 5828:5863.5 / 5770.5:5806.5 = -1.9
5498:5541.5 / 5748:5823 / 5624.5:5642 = 0.6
